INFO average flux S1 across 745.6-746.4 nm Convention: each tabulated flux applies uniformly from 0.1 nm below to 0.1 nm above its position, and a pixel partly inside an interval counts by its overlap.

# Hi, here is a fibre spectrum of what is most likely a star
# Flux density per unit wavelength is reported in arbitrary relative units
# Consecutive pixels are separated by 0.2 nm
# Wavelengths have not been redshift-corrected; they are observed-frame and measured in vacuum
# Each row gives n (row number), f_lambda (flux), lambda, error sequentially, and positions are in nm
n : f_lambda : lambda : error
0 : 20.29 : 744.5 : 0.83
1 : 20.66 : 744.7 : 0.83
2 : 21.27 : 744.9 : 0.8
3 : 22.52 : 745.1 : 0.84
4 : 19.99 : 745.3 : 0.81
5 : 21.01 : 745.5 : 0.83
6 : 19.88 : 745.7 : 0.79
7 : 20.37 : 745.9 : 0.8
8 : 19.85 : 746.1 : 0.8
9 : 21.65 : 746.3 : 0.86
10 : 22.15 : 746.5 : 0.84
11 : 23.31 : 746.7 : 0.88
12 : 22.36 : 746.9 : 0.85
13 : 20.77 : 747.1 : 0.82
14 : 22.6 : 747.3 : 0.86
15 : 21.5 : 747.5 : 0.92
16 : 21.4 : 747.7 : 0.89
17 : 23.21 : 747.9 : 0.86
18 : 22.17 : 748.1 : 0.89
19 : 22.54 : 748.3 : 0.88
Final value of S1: 20.4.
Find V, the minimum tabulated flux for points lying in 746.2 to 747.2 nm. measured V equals 20.77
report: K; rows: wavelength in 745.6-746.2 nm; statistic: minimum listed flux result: 19.85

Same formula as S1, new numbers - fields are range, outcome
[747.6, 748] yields 22.3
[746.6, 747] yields 22.8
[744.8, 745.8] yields 20.9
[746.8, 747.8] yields 21.7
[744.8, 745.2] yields 21.9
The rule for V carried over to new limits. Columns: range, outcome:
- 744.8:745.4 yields 19.99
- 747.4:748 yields 21.4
